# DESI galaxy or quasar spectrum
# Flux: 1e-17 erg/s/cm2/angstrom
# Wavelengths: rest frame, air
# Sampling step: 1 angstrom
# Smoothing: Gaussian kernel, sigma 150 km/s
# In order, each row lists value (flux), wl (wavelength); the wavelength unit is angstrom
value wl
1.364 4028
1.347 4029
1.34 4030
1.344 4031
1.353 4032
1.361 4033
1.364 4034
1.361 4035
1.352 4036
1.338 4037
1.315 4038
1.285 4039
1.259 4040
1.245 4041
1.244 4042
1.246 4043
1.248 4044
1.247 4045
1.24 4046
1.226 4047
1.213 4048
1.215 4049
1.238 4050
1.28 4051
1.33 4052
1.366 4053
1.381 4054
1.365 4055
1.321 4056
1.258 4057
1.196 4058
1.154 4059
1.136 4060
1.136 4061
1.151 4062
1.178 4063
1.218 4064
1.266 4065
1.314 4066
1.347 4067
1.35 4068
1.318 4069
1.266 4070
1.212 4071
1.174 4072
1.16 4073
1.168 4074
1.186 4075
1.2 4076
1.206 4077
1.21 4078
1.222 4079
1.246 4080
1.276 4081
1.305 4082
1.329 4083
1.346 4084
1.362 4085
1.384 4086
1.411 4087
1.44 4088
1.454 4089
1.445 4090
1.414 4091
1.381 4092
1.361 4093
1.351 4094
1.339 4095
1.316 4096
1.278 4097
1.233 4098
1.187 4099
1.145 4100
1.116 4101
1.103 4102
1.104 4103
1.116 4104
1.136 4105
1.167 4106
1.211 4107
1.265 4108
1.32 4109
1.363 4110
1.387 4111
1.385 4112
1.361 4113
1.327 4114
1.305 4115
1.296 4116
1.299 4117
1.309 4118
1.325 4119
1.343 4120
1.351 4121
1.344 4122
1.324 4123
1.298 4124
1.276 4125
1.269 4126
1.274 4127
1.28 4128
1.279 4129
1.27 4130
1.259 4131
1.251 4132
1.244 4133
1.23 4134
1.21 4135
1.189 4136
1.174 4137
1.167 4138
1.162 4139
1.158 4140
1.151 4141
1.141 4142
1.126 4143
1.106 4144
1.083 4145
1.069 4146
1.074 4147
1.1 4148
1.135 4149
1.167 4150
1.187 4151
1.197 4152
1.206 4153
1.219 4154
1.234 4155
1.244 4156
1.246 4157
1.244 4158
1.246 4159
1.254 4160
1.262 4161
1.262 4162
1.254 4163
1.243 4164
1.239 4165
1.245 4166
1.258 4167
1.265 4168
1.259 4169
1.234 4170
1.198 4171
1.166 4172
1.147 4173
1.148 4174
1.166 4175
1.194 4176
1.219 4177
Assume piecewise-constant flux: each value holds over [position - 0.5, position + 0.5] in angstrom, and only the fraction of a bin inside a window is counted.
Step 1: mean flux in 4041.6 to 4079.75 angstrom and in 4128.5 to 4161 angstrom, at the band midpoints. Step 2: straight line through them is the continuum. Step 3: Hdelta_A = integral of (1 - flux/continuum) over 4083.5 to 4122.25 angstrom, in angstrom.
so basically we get -2.8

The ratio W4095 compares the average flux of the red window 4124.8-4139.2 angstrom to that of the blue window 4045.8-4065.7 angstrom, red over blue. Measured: 0.99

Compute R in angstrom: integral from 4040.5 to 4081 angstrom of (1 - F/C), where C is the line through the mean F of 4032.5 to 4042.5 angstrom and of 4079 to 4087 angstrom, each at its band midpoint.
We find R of 2.3 angstrom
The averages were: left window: 1.31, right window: 1.32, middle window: 1.24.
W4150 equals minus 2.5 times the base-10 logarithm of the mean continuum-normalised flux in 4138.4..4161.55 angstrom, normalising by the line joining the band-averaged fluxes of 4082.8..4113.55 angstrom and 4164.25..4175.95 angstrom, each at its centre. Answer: 0.054 mag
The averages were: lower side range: 1.3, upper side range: 1.21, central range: 1.17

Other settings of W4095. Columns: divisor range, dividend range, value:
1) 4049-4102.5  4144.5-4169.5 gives 0.95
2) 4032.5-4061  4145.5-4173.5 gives 0.95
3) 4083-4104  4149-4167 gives 0.94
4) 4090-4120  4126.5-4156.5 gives 0.93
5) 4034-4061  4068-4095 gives 1.03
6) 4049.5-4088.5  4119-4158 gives 0.96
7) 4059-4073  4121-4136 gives 1.03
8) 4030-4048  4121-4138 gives 0.97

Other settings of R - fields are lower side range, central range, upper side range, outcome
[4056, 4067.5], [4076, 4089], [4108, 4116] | -0.4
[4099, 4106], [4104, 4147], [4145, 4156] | -3.9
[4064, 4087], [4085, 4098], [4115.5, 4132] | -1.0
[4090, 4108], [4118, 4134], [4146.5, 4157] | -1.1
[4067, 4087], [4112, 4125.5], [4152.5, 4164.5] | -0.7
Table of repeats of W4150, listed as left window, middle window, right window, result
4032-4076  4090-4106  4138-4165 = -0.014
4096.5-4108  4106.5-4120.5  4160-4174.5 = -0.124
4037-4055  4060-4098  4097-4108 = -0.069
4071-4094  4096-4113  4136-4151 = 0.012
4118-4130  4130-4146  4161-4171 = 0.097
